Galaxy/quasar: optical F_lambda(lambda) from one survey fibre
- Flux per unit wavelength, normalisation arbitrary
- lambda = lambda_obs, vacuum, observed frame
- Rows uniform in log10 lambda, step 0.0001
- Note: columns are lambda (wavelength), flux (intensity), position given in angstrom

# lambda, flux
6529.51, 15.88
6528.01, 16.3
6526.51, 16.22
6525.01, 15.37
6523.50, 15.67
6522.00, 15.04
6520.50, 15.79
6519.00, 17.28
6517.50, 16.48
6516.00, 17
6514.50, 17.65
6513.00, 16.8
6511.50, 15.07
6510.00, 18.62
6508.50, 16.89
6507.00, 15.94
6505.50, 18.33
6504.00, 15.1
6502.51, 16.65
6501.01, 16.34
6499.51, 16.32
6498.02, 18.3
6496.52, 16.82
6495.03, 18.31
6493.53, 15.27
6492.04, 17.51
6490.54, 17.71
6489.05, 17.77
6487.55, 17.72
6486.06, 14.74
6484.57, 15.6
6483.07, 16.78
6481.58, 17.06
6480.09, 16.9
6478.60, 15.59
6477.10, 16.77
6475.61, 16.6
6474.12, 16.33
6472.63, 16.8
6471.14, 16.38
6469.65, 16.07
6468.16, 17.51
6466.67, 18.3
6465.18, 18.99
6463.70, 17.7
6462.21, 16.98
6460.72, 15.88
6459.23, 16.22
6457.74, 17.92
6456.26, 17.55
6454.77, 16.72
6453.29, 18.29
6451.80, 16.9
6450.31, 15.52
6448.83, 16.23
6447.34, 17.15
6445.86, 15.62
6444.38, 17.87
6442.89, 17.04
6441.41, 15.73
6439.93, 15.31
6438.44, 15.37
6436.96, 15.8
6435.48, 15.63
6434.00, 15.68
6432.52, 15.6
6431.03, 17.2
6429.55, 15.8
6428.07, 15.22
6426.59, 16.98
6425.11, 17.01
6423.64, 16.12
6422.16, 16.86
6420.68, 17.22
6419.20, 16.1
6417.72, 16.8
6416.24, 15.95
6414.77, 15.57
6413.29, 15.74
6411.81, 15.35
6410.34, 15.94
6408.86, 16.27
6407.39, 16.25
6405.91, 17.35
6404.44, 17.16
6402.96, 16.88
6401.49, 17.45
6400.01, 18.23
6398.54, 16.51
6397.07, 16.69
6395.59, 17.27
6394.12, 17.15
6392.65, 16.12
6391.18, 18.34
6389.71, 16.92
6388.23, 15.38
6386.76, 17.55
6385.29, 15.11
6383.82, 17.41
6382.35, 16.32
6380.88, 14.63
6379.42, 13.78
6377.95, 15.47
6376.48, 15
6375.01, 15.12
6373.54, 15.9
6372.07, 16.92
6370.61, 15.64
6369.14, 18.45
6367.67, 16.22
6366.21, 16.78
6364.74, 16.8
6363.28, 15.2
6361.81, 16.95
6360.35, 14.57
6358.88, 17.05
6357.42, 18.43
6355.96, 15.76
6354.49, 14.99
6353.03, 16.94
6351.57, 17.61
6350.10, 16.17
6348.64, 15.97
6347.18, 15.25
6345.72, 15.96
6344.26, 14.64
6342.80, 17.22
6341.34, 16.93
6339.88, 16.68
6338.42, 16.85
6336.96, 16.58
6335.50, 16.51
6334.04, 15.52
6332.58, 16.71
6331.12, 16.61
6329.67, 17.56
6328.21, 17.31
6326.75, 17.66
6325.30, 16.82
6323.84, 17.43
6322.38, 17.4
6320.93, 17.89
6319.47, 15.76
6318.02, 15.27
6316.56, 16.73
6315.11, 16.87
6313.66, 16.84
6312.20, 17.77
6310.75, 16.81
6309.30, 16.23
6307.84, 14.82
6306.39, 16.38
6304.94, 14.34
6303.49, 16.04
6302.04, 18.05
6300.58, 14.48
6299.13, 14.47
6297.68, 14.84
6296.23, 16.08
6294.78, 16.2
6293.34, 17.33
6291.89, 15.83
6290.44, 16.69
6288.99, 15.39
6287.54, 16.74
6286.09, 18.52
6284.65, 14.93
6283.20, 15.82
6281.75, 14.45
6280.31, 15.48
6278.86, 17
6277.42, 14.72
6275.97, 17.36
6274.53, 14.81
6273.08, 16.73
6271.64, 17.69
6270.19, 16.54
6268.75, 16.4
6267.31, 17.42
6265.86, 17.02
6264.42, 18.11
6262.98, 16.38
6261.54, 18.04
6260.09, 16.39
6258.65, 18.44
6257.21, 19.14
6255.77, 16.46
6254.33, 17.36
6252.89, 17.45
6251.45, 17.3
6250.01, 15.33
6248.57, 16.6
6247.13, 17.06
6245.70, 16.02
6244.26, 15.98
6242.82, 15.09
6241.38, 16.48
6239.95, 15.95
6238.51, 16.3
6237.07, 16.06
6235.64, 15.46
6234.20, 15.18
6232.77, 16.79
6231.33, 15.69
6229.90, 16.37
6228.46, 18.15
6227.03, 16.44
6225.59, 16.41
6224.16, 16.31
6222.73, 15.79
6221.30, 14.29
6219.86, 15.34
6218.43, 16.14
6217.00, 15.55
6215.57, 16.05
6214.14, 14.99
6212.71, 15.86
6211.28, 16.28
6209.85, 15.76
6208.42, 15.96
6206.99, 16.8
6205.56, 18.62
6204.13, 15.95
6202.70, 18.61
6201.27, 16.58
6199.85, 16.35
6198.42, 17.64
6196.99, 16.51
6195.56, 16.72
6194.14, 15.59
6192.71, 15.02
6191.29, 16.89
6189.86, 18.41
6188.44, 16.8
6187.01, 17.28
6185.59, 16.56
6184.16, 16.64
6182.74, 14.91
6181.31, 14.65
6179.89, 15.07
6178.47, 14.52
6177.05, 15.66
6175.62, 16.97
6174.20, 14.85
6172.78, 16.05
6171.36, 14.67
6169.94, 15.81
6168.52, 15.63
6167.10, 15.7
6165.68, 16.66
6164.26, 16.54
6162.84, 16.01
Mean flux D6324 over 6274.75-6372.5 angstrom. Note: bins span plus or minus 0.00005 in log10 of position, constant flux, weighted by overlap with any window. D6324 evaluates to 16.4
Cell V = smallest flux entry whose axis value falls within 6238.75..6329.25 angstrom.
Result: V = 14.34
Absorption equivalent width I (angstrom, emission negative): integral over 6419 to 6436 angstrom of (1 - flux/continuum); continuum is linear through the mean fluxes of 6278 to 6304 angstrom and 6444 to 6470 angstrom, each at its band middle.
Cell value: 0.60 angstrom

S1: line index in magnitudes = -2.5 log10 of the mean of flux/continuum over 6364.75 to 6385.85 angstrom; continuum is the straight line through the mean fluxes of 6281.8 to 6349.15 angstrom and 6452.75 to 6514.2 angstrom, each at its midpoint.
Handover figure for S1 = 0.040 mag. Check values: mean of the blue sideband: 16.3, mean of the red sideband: 16.9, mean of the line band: 15.9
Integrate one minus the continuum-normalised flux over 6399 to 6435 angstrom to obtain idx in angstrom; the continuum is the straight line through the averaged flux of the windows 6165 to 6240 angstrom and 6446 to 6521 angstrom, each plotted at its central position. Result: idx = 0.5 angstrom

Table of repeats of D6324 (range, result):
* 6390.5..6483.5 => 16.6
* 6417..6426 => 16.7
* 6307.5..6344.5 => 16.7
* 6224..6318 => 16.4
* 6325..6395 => 16.4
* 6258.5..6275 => 17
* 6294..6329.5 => 16.4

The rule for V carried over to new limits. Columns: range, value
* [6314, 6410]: 13.78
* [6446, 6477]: 15.52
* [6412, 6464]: 15.22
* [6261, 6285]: 14.45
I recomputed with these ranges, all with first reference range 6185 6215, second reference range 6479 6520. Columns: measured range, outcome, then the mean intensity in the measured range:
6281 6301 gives 1.0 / 15.9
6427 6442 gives 0.9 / 15.8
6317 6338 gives -0.1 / 16.8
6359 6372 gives 0.3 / 16.4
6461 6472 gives -0.4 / 17.4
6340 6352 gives 0.4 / 16.2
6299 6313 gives 0.6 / 16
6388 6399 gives -0.1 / 16.9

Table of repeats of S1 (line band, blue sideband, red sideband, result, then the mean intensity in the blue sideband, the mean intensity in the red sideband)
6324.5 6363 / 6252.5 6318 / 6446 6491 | 0.01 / 16.5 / 16.9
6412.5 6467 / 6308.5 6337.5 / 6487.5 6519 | 0.02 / 16.8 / 17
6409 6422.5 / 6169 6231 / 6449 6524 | 0.03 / 16.2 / 16.8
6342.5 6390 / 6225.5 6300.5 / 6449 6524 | 0.03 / 16.4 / 16.8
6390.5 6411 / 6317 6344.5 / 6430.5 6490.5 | -0.02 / 16.7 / 16.7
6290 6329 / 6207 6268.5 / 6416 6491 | 0.01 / 16.4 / 16.6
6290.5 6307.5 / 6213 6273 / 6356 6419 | 0.04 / 16.5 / 16.4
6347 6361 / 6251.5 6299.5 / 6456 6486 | 0.02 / 16.6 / 16.8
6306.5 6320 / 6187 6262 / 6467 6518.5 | 0.01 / 16.5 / 16.8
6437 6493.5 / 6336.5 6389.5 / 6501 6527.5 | -0.03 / 16.2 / 16.5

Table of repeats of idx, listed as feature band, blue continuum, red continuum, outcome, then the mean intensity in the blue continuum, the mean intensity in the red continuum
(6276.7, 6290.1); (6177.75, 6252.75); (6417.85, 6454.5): 0.3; 16.2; 16.4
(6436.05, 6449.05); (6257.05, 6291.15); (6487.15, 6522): 0.5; 16.6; 16.9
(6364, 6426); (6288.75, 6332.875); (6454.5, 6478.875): 1.1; 16.4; 17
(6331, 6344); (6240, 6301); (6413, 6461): -0.1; 16.4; 16.4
